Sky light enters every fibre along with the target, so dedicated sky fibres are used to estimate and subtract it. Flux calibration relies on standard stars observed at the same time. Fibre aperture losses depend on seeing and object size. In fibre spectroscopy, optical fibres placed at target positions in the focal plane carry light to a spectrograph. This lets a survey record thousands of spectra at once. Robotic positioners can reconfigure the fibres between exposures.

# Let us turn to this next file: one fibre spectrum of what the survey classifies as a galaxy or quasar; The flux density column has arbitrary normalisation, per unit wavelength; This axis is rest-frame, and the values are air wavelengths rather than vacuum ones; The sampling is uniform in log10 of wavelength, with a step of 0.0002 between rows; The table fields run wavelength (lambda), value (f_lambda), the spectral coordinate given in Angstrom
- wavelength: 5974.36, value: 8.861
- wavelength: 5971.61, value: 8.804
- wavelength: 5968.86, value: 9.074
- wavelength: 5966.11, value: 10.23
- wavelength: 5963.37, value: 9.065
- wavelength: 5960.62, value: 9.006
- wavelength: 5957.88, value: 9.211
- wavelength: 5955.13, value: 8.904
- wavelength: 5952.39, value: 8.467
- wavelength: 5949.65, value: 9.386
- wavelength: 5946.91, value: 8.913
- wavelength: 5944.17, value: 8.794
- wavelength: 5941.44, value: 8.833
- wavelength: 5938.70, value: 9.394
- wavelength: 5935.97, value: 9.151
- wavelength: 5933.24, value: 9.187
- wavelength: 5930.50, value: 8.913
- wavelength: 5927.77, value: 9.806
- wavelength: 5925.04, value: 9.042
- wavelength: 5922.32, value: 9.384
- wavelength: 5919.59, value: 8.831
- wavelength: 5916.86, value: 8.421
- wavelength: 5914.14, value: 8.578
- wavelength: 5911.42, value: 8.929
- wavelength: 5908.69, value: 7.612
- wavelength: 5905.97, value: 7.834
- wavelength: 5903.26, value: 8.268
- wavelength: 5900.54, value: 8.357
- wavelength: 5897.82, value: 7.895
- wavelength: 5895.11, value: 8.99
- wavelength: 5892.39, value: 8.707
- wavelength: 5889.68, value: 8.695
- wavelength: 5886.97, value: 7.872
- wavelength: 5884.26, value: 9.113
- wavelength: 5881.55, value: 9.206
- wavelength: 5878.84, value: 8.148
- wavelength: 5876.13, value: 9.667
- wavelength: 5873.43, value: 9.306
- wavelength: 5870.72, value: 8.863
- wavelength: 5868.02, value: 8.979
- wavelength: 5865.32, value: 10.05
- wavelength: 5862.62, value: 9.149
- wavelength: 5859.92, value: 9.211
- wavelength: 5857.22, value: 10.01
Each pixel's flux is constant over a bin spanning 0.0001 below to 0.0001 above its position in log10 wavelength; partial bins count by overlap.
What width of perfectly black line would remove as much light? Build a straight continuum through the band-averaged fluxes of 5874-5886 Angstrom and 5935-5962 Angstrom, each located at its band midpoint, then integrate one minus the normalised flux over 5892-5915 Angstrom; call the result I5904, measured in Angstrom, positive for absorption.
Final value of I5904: 1.7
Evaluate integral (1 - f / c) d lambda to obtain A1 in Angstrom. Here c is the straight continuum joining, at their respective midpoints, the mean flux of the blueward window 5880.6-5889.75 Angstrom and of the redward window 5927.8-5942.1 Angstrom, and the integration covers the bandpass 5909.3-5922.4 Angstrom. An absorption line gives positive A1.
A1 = 0.4 Angstrom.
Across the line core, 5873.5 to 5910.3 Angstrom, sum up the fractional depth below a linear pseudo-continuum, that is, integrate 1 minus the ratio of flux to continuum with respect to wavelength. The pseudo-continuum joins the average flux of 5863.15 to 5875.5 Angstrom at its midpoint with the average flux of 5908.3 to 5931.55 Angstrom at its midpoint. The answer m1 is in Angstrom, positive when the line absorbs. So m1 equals 2.4 Angstrom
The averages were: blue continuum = 9.31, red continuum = 8.89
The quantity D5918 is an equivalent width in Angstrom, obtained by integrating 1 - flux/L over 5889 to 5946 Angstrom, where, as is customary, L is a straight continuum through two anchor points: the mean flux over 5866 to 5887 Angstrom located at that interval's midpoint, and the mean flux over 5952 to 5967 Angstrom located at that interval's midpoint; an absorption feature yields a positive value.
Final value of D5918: 2.1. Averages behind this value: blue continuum 8.99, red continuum 9.16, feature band 8.75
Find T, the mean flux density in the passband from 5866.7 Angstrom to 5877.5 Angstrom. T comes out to 9.2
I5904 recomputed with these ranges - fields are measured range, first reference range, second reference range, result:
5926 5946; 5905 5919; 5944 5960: -1.0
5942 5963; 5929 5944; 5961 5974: 0.5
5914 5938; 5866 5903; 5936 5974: -0.3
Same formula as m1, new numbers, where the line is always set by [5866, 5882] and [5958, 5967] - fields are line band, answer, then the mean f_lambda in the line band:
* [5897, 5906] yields 1.0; 8.14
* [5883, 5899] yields 1.0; 8.55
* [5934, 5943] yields 0.2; 9.13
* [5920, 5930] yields -0.1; 9.32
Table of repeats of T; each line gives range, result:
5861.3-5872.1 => 9.26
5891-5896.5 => 8.85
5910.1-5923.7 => 8.83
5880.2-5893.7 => 8.72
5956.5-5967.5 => 9.38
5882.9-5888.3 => 8.5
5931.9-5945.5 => 9.08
